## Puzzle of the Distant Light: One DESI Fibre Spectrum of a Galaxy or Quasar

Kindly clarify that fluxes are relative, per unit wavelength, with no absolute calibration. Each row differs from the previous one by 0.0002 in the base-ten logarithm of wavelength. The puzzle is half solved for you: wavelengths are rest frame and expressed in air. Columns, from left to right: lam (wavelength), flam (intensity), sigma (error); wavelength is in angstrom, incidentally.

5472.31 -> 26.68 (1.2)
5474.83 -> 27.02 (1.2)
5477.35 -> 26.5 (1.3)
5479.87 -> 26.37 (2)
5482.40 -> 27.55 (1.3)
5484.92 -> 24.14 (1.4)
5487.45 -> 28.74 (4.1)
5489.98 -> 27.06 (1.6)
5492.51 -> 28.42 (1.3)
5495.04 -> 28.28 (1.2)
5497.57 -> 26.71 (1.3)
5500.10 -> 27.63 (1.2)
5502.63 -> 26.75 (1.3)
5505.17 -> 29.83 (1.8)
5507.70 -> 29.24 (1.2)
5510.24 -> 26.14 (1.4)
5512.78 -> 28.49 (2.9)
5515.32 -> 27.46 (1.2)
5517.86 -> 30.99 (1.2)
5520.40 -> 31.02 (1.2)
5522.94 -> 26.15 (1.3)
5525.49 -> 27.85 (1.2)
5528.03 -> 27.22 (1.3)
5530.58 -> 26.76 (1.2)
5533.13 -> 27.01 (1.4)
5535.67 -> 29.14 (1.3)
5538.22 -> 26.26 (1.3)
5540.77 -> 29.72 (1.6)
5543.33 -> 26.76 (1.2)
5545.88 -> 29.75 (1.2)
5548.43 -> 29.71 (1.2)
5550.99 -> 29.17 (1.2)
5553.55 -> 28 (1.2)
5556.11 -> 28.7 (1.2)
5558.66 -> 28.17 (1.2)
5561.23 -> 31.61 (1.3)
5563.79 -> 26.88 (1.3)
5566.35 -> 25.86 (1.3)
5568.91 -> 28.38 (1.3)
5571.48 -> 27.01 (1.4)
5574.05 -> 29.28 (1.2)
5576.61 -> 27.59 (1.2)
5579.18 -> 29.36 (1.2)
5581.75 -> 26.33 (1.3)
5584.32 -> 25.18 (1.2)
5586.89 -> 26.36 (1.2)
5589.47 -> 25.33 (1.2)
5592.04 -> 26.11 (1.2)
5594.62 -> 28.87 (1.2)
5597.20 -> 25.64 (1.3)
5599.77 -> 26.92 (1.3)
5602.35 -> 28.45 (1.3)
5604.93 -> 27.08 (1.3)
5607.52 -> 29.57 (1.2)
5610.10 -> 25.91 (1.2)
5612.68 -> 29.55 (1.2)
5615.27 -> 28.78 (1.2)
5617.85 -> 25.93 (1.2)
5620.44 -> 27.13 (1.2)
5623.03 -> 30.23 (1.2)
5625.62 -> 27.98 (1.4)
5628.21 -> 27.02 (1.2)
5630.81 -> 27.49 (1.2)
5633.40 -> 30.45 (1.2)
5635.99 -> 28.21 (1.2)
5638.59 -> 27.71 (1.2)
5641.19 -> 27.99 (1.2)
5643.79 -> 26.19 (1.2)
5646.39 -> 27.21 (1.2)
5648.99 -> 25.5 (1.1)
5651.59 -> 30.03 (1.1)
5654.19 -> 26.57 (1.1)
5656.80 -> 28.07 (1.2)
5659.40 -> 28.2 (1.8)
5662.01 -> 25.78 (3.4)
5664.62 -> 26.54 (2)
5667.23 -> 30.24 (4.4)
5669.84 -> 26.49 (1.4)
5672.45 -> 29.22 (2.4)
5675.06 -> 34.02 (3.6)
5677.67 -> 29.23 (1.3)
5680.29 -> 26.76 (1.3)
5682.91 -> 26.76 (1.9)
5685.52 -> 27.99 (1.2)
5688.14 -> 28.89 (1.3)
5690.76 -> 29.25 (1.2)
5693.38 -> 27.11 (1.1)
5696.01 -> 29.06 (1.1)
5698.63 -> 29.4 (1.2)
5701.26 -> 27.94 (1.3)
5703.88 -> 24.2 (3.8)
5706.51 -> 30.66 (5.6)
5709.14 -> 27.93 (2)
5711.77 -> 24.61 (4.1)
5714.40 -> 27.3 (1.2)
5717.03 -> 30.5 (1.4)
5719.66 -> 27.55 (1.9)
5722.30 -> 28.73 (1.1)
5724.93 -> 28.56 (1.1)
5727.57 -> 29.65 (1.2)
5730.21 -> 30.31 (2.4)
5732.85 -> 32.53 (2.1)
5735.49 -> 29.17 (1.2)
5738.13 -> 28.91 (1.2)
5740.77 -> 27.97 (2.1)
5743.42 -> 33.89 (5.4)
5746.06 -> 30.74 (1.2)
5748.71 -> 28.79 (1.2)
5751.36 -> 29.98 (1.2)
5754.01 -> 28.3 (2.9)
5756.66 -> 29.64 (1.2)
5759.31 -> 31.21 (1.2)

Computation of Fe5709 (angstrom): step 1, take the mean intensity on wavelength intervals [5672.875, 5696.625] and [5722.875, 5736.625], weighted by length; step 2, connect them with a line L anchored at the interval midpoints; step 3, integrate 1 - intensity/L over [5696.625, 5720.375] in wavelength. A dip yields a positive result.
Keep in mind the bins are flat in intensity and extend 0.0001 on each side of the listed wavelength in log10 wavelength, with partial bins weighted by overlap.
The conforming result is 1.3 angstrom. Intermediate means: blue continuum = 28.8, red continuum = 30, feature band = 27.8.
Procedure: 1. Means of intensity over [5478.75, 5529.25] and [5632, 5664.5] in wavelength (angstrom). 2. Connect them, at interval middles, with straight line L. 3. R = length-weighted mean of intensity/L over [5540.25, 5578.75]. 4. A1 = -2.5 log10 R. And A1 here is -0.03 mag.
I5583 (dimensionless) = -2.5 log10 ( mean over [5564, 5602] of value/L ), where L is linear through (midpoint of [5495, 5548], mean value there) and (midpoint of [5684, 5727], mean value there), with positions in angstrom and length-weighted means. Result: 0.04 mag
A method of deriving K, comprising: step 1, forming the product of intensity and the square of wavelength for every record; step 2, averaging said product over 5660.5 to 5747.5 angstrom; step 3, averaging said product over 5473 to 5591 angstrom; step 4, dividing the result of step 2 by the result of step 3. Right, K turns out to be 1.1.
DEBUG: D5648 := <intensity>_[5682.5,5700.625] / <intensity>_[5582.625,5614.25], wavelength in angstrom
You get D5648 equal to 1.0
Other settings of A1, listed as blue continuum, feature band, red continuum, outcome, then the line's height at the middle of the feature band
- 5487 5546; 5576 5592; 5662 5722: 0.059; 28.1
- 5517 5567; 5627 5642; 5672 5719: 0.008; 28.4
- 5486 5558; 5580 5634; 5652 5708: 0.031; 28.2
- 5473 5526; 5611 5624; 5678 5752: 0.003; 28.3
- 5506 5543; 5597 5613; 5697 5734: 0.026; 28.3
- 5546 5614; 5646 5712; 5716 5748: 0.041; 29.1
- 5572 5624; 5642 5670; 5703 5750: 0.031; 28.2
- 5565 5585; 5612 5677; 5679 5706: -0.017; 27.7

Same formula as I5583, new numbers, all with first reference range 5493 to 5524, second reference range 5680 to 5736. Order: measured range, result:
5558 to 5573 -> 0.01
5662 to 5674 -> 0.02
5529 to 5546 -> 0.02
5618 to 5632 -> 0.02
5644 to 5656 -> 0.04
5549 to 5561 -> -0.02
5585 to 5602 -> 0.07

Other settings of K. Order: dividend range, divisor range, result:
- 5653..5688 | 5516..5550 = 1.04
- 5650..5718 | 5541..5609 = 1.05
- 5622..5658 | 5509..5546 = 1.04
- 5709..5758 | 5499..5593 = 1.12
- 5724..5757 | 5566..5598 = 1.17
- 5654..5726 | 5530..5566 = 1.04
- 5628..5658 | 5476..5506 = 1.07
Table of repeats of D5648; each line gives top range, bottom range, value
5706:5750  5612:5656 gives 1.05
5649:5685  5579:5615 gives 1.04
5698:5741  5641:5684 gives 1.02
